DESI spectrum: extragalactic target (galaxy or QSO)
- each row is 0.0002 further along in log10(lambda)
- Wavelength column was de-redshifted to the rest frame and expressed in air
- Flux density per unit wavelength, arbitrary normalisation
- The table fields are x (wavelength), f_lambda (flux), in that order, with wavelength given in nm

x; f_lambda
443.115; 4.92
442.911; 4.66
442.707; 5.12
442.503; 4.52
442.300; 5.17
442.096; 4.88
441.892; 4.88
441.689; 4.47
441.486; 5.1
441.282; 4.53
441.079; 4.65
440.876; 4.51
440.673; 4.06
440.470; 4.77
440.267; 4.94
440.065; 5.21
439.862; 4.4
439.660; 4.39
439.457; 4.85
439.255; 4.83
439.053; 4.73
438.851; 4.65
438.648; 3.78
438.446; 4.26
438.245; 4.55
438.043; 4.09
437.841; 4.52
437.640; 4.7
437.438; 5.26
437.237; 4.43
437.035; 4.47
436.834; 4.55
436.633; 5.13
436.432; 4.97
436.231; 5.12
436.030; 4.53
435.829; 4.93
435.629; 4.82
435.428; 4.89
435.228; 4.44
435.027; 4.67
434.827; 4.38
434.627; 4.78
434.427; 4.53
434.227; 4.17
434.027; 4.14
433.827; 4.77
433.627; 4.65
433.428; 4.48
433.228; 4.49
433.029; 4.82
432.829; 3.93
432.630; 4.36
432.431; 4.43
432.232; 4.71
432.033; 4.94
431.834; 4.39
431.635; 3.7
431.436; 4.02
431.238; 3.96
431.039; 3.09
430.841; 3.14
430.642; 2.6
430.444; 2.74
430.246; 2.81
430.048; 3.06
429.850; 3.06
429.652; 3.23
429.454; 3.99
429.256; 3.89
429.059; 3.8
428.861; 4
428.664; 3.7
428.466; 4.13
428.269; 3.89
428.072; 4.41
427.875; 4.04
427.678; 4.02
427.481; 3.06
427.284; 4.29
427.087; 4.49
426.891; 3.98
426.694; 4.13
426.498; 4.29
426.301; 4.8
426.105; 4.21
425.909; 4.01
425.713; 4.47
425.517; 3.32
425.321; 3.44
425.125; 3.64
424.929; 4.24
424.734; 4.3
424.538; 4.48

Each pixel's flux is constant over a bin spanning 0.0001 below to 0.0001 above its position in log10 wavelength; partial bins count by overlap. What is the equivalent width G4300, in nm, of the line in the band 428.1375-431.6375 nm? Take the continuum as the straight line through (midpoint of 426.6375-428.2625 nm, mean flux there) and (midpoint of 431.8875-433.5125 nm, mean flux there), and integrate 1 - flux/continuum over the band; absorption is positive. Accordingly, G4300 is 0.63 nm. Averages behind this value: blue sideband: 4.04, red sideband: 4.52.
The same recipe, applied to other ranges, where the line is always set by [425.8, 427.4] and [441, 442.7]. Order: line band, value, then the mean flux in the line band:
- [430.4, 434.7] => 0.32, 4.14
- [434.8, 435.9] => -0.03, 4.7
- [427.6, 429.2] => 0.12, 4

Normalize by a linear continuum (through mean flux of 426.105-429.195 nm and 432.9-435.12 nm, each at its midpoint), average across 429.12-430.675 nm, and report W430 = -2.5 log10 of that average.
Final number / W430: 0.298 mag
